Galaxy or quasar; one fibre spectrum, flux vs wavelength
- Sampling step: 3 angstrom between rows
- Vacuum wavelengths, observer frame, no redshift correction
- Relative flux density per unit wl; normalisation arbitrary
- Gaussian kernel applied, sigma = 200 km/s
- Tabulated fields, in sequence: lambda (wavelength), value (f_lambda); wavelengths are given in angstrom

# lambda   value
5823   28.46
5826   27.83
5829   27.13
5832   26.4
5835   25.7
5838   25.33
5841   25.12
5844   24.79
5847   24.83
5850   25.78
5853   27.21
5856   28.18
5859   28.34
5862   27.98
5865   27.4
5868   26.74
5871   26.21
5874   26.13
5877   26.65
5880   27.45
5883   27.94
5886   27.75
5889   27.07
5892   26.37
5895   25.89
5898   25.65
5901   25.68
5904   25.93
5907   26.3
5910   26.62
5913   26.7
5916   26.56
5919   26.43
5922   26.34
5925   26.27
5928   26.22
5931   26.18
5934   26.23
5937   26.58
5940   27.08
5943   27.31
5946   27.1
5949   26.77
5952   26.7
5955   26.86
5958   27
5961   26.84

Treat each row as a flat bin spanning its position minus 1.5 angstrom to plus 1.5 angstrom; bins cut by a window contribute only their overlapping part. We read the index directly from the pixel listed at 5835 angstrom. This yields 25.7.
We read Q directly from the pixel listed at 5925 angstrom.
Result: 26.27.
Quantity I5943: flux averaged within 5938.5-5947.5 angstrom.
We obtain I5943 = 27.2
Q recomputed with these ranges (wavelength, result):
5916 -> 26.56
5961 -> 26.84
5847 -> 24.83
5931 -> 26.18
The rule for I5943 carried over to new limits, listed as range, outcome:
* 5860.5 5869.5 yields 27.4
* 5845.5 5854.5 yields 25.9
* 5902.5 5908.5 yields 26.1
